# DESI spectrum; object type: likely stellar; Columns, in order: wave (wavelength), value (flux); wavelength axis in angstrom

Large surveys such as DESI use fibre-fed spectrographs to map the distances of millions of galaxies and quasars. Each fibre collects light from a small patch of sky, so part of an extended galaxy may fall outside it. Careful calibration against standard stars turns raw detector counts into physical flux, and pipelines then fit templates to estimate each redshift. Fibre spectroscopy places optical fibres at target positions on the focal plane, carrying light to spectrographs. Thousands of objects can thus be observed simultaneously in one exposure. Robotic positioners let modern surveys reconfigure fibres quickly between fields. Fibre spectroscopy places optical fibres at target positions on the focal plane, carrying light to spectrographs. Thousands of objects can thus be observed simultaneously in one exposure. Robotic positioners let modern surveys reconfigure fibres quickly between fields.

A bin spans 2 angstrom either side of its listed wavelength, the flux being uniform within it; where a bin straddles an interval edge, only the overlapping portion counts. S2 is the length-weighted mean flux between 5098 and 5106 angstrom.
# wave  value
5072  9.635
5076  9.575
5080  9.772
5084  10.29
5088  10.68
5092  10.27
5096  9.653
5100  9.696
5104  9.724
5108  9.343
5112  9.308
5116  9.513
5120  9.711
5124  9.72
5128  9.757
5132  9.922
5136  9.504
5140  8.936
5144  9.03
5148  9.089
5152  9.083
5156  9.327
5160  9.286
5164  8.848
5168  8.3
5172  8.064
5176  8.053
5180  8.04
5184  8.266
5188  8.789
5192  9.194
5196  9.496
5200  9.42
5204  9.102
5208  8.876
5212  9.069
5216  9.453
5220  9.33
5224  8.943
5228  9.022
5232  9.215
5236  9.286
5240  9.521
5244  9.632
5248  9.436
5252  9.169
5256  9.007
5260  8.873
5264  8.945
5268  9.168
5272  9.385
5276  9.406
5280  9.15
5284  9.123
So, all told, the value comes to 9.71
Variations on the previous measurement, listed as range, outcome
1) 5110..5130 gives 9.6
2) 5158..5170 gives 8.81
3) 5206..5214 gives 8.97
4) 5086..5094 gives 10.5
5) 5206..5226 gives 9.13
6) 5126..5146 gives 9.43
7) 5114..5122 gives 9.61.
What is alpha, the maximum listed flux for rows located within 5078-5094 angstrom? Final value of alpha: 10.68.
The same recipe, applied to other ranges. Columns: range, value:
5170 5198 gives 9.496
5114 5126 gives 9.72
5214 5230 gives 9.453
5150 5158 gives 9.327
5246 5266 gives 9.436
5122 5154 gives 9.922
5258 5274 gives 9.385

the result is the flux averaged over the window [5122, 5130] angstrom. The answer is 9.74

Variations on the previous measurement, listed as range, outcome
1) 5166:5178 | 8.14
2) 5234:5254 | 9.41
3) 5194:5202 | 9.46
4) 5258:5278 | 9.16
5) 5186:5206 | 9.2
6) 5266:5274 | 9.28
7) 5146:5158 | 9.17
